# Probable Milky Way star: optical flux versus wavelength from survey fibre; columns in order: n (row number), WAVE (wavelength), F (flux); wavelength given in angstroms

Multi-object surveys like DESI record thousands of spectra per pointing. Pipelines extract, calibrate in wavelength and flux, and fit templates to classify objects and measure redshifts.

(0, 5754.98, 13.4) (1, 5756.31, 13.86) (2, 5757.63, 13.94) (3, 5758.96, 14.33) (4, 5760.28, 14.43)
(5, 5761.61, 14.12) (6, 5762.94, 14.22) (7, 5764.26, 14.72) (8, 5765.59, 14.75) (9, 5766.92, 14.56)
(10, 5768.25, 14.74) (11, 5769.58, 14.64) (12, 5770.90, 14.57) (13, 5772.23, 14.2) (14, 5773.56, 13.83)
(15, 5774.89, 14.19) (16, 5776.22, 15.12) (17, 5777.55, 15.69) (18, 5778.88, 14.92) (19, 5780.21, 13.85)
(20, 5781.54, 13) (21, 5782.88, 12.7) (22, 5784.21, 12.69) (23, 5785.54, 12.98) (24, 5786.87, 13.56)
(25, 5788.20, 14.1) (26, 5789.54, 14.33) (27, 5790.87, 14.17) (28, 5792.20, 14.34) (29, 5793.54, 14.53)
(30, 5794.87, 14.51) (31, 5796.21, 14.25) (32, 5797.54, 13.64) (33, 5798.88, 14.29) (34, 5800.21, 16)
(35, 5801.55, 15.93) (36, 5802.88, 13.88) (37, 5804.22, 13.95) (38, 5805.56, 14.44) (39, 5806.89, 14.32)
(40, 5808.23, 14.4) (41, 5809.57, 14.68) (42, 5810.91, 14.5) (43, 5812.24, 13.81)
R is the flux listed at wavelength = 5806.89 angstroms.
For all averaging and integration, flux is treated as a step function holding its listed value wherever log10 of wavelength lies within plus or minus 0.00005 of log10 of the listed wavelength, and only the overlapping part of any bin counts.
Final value 14.32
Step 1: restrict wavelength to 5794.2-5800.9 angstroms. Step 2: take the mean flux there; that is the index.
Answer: 14.5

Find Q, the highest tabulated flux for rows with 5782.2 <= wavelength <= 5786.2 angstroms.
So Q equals 12.98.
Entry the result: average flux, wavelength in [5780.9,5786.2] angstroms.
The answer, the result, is 12.8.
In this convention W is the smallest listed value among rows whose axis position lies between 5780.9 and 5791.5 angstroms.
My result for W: 12.69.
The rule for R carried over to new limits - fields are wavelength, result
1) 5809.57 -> 14.68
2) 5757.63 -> 13.94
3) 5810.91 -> 14.5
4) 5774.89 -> 14.19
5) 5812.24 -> 13.81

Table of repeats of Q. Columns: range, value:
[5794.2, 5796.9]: 14.51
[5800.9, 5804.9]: 15.93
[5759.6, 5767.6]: 14.75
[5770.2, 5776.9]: 15.12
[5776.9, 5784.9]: 15.69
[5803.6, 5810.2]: 14.68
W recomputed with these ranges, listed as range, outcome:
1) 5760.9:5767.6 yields 14.12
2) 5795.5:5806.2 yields 13.64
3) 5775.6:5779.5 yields 14.92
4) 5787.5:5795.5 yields 14.1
